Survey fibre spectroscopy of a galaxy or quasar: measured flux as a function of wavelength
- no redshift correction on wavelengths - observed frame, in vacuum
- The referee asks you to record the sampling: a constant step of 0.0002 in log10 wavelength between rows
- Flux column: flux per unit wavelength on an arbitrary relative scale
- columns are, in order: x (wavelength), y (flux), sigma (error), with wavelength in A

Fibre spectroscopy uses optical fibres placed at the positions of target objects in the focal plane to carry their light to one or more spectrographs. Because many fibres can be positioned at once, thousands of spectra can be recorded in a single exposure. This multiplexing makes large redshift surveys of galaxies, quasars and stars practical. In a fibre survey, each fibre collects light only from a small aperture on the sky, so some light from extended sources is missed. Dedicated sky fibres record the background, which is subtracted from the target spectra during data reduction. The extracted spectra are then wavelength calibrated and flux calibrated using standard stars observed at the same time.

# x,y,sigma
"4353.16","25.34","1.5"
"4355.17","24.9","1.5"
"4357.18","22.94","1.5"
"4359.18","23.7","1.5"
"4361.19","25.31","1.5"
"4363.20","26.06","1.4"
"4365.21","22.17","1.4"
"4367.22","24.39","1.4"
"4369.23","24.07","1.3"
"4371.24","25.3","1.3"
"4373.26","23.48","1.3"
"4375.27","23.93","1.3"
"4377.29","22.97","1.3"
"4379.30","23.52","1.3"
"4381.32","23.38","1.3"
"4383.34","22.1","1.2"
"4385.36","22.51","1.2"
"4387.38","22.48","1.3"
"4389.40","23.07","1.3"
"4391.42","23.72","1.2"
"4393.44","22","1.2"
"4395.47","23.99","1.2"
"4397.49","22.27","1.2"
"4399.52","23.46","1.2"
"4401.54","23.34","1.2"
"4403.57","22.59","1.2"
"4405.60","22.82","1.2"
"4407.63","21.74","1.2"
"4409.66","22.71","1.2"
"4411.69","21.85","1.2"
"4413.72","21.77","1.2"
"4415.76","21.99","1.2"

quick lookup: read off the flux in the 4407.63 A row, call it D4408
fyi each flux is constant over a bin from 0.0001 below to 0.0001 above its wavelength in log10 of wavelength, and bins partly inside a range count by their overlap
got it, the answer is 21.74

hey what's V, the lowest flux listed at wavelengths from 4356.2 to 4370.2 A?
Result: 22.17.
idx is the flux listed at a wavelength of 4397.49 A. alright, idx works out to 22.27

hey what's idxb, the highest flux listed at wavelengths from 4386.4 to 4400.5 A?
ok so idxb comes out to 23.99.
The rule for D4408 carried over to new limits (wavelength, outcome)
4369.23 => 24.07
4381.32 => 23.38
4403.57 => 22.59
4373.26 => 23.48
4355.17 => 24.9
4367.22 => 24.39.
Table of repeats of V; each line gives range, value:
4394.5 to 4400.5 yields 22.27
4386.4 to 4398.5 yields 22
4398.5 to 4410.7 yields 21.74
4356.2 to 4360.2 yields 22.94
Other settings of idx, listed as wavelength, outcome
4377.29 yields 22.97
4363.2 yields 26.06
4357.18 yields 22.94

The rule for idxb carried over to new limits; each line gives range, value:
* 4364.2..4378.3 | 25.3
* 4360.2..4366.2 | 26.06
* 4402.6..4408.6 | 22.82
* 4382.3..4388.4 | 22.51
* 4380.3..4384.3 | 23.38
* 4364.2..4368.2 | 24.39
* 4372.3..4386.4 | 23.93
